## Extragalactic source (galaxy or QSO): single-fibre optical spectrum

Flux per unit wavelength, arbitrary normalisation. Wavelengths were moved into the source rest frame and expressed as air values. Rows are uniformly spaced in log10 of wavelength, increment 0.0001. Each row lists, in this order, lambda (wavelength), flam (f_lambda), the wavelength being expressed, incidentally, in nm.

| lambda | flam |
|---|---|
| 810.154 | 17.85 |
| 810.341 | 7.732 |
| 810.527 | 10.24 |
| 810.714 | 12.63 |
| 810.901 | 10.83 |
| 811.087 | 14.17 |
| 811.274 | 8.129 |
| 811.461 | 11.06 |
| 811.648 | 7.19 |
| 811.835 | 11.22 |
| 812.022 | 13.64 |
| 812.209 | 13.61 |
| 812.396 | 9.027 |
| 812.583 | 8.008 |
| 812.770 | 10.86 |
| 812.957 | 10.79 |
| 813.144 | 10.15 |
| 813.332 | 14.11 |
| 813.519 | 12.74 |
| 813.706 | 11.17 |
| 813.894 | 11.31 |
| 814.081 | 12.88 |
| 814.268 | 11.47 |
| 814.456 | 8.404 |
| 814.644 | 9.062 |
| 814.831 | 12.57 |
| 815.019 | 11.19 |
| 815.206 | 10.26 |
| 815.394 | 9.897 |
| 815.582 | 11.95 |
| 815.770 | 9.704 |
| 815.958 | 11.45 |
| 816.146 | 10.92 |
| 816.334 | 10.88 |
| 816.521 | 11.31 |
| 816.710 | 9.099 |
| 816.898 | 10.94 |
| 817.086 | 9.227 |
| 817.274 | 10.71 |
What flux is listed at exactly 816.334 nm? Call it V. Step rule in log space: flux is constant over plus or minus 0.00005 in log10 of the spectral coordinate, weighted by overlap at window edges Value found 10.88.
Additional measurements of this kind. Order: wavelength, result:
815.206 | 10.26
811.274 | 8.129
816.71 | 9.099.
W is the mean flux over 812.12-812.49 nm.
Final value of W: 11.3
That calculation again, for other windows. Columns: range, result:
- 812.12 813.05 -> 10.4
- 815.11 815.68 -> 10.7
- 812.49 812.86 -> 9.43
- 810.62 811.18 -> 12.5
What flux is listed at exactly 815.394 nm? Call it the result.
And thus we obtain 9.897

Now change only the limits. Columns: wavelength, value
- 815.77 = 9.704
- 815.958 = 11.45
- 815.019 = 11.19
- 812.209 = 13.61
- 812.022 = 13.64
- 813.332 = 14.11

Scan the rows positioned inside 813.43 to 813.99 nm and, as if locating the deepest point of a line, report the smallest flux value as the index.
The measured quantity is 11.17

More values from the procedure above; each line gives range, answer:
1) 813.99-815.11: 8.404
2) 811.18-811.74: 7.19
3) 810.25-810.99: 7.732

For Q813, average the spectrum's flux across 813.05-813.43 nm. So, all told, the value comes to 12.1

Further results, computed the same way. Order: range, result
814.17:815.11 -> 10.5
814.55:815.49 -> 10.6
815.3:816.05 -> 10.7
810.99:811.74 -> 10.1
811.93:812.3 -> 13.6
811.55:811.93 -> 9.24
